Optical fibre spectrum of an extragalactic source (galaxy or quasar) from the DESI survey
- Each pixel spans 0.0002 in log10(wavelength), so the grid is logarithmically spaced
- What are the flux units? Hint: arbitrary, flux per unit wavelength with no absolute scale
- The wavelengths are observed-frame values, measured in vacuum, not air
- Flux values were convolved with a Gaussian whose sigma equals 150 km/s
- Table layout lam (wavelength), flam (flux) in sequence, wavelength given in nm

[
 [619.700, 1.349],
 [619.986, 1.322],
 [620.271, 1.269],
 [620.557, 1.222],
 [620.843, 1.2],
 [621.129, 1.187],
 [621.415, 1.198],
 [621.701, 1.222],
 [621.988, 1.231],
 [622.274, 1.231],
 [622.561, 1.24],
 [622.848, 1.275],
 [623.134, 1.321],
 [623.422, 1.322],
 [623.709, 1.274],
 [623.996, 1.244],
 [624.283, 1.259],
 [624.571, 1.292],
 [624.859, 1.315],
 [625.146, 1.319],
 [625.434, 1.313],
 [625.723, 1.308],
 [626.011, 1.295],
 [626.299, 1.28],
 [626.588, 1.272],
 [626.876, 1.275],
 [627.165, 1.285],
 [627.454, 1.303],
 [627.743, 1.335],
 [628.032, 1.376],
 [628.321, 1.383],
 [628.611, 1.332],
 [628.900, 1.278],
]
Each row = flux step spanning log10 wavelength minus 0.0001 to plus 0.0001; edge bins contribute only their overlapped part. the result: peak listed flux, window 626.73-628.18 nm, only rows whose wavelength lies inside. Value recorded 1.376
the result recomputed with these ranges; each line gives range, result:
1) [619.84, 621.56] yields 1.322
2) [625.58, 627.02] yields 1.308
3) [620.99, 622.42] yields 1.231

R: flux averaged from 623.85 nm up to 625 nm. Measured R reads 1.28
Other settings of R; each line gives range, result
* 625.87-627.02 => 1.28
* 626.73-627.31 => 1.28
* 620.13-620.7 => 1.24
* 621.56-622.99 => 1.24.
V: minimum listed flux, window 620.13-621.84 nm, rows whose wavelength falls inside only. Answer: 1.187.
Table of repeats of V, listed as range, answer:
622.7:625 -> 1.244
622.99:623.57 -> 1.321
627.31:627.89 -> 1.303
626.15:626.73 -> 1.272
